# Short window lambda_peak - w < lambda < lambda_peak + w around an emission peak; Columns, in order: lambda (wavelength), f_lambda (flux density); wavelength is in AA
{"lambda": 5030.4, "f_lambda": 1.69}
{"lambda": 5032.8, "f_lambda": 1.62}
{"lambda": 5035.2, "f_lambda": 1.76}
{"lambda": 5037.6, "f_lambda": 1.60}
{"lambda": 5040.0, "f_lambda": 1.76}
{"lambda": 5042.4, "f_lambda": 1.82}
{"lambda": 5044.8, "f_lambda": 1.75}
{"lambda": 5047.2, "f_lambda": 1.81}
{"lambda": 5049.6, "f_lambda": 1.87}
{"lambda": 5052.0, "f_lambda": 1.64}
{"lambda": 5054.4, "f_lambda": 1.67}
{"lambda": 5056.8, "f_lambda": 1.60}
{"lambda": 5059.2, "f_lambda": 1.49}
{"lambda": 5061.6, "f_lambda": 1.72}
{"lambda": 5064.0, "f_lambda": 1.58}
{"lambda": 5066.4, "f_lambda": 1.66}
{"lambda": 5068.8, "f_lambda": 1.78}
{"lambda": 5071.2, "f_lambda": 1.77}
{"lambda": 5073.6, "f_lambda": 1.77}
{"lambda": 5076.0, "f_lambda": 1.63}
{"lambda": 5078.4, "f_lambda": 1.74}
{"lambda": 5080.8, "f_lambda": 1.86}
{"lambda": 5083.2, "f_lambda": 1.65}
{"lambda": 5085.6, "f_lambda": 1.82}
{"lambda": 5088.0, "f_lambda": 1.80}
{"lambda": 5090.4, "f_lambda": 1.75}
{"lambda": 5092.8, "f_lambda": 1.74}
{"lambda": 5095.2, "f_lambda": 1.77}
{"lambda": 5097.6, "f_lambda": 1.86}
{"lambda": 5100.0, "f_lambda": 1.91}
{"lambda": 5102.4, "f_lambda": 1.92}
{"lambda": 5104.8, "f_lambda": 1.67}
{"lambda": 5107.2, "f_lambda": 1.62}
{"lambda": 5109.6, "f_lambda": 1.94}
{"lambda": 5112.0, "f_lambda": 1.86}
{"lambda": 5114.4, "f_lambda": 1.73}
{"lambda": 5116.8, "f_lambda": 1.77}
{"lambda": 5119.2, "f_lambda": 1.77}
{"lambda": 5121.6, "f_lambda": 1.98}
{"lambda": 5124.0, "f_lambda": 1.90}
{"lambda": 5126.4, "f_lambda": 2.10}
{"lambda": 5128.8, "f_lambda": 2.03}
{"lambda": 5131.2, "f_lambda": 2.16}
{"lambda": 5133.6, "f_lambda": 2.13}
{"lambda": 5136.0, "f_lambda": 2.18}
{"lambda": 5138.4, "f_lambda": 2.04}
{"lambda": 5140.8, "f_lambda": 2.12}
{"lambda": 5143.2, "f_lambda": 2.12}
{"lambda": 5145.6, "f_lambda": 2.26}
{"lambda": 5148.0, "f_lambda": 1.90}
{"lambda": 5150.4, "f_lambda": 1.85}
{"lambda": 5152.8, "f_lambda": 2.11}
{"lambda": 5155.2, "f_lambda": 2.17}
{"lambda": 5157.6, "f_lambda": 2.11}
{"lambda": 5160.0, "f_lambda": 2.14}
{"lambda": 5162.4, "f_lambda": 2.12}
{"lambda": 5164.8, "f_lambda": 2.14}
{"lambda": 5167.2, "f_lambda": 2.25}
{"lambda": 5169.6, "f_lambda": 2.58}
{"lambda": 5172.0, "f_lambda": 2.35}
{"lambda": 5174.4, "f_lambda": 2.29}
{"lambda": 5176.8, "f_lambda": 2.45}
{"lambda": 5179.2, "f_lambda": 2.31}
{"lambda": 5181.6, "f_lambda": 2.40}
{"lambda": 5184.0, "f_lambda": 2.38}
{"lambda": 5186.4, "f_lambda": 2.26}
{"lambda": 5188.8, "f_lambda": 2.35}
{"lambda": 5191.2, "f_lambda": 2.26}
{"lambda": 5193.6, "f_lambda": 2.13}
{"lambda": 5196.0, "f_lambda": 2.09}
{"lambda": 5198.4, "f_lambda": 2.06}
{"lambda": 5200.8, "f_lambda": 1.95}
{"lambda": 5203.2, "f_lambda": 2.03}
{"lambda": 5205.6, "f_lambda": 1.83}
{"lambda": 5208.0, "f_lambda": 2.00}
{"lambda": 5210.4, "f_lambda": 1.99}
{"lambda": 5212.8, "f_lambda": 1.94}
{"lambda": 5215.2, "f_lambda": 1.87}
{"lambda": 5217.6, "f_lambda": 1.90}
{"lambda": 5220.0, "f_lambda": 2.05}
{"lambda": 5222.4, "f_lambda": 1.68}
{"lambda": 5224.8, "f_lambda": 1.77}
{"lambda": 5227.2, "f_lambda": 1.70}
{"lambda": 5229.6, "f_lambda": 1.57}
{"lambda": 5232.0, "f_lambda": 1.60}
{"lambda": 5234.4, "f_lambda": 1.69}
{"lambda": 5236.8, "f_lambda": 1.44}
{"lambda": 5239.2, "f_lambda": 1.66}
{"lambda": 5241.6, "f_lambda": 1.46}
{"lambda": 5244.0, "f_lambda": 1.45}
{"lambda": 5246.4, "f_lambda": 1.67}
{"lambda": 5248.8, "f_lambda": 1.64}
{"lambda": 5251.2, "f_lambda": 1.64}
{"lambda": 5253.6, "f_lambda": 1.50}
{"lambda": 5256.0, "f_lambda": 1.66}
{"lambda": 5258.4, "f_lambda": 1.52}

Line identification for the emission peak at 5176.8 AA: C III] 1909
